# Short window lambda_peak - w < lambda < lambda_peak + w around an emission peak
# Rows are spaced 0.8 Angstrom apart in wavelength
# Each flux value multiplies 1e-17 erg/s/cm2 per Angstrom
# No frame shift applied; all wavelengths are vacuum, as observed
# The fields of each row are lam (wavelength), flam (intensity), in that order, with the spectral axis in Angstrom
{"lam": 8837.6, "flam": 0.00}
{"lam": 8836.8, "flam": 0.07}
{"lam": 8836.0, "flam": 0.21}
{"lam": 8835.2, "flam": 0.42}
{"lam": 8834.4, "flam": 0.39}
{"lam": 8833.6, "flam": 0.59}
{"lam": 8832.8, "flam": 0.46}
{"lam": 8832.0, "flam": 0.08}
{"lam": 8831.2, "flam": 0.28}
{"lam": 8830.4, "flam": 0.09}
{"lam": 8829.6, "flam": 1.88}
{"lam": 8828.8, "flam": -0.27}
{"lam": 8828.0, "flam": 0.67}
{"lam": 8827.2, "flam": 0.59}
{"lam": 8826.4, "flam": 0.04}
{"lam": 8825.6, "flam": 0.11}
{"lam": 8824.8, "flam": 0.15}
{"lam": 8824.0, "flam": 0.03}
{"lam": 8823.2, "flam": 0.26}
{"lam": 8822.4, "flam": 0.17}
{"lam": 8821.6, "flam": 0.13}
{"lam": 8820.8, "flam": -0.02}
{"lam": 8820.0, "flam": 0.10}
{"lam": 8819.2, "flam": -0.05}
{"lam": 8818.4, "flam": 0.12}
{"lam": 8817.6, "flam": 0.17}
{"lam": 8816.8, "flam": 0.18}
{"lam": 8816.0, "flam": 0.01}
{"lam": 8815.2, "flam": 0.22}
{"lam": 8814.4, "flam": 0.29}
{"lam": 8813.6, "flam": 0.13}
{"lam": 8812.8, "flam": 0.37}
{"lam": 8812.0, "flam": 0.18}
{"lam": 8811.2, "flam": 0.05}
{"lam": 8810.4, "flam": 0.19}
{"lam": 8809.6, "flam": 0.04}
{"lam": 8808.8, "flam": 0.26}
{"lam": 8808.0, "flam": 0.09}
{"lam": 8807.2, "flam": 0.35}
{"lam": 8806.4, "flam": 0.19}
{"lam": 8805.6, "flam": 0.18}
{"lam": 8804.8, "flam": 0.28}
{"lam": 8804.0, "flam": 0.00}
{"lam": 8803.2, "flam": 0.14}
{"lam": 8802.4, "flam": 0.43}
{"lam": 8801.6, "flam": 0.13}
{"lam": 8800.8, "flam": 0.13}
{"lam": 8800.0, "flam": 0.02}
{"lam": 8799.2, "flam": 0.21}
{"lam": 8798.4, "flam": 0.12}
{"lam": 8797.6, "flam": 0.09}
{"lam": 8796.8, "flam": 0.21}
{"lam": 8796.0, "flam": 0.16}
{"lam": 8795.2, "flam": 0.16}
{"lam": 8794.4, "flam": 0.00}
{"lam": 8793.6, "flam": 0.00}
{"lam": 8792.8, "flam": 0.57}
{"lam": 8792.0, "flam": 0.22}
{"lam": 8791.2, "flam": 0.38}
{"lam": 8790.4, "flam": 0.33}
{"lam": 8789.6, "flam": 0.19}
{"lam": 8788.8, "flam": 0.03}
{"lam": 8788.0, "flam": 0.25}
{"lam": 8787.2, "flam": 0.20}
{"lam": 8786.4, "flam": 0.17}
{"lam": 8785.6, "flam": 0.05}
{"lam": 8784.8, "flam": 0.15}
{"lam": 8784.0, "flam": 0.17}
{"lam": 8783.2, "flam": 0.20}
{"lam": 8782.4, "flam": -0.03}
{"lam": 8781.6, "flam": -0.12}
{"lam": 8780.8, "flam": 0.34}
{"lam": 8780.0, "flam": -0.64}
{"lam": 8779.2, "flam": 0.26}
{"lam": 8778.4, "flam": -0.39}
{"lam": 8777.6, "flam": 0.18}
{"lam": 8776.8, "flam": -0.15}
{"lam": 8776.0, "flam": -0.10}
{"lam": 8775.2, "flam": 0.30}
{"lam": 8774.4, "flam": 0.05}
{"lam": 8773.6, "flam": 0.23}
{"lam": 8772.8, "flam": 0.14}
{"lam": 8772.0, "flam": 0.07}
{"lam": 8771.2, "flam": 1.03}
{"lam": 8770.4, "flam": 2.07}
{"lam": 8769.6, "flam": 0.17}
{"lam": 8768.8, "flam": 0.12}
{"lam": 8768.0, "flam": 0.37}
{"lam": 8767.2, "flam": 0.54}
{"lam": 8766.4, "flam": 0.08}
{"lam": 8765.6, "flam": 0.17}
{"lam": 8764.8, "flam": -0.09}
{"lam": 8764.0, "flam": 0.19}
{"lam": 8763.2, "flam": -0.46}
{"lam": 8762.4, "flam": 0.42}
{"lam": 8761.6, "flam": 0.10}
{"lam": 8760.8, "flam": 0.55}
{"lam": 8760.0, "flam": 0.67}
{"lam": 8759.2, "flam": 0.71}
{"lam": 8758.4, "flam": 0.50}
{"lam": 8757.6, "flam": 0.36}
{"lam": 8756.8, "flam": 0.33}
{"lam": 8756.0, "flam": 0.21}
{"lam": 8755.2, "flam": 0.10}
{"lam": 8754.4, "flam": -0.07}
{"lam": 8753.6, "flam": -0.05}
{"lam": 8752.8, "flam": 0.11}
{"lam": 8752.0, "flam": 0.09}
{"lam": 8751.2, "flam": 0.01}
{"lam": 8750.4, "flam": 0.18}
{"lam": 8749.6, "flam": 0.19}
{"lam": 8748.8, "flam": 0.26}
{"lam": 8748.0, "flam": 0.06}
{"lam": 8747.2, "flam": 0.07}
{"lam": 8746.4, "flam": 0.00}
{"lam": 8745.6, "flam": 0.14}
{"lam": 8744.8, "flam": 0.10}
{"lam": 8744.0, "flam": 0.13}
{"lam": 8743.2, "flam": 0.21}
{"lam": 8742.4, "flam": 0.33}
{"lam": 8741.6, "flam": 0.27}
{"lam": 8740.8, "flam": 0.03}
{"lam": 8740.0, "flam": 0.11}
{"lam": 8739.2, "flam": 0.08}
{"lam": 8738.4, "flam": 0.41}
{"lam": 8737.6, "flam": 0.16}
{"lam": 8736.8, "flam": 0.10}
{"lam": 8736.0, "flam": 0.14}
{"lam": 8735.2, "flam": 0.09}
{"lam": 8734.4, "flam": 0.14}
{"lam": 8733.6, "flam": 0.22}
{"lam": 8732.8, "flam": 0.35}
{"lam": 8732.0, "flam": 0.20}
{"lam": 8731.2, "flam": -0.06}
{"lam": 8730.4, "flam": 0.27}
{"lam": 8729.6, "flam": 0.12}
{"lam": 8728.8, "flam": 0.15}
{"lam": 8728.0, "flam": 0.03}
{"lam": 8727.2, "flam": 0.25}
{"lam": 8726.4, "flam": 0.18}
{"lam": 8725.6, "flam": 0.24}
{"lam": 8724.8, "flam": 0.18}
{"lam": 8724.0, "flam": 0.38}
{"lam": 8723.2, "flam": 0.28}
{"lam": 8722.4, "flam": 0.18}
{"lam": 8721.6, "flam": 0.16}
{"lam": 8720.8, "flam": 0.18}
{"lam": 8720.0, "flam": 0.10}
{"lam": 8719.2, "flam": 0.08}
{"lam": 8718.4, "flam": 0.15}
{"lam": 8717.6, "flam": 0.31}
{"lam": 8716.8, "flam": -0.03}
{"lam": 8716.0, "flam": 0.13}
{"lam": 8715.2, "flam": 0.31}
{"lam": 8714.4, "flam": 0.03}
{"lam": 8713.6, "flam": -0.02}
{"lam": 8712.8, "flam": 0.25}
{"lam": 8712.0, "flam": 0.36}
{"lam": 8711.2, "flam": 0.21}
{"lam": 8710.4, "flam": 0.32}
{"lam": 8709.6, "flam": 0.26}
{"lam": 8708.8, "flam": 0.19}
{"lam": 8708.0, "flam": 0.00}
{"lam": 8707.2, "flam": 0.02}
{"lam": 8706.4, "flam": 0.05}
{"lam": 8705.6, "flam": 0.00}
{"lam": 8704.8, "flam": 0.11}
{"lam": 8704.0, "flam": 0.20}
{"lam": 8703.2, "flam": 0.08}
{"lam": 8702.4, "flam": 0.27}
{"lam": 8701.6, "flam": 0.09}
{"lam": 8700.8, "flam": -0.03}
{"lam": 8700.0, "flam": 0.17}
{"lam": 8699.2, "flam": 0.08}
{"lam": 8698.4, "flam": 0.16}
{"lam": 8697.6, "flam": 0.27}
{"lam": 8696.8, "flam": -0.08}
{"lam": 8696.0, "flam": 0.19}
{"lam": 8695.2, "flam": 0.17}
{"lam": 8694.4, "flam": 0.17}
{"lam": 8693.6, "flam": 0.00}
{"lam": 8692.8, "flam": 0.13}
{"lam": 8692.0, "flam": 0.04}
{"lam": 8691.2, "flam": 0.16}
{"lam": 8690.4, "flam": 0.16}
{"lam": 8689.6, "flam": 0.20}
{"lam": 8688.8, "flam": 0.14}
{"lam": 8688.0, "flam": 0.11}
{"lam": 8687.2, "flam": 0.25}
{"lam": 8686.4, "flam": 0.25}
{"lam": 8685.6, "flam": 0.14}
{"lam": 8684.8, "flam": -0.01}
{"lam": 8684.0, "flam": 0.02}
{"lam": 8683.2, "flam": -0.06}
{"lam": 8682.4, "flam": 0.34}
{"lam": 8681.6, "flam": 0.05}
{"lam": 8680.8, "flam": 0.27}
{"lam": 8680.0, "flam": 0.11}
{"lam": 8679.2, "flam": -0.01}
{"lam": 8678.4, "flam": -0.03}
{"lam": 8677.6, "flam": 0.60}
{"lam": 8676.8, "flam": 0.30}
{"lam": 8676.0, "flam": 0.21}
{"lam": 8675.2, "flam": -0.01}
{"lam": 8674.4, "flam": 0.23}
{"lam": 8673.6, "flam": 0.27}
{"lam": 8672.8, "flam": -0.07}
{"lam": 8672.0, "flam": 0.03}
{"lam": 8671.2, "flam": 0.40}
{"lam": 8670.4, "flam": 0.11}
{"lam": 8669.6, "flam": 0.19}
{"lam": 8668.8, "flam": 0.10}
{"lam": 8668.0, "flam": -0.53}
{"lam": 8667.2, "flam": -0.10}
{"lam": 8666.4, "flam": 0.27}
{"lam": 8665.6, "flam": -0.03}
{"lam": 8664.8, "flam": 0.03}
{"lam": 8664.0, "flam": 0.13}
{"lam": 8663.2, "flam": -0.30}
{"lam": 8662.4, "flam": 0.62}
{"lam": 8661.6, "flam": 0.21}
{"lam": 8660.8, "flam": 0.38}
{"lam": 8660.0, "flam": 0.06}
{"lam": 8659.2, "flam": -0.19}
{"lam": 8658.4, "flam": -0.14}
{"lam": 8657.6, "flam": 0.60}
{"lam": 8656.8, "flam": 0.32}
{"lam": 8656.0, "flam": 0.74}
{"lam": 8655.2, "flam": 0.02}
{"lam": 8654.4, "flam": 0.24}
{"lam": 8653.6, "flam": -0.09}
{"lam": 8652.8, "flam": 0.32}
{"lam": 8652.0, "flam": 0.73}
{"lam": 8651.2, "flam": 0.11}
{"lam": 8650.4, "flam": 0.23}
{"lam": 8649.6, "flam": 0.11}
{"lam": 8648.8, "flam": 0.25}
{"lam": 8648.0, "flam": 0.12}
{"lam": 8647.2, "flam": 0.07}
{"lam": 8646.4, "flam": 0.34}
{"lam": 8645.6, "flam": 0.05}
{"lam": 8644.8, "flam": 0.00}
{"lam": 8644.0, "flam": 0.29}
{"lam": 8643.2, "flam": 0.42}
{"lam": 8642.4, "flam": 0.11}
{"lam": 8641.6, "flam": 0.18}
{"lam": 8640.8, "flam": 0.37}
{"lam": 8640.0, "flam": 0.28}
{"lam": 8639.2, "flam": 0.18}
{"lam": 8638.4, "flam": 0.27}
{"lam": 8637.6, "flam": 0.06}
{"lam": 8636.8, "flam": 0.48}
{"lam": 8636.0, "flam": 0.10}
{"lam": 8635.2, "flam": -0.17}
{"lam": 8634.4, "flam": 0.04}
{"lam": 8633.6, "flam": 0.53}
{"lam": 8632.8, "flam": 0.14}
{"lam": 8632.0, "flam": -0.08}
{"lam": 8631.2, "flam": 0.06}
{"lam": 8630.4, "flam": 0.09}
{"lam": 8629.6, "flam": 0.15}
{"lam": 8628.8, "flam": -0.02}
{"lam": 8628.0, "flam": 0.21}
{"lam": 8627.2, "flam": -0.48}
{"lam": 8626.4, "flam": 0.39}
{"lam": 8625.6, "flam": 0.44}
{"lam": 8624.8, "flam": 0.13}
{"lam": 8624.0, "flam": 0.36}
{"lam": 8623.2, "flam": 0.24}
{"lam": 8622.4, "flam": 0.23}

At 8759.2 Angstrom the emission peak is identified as H-gamma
